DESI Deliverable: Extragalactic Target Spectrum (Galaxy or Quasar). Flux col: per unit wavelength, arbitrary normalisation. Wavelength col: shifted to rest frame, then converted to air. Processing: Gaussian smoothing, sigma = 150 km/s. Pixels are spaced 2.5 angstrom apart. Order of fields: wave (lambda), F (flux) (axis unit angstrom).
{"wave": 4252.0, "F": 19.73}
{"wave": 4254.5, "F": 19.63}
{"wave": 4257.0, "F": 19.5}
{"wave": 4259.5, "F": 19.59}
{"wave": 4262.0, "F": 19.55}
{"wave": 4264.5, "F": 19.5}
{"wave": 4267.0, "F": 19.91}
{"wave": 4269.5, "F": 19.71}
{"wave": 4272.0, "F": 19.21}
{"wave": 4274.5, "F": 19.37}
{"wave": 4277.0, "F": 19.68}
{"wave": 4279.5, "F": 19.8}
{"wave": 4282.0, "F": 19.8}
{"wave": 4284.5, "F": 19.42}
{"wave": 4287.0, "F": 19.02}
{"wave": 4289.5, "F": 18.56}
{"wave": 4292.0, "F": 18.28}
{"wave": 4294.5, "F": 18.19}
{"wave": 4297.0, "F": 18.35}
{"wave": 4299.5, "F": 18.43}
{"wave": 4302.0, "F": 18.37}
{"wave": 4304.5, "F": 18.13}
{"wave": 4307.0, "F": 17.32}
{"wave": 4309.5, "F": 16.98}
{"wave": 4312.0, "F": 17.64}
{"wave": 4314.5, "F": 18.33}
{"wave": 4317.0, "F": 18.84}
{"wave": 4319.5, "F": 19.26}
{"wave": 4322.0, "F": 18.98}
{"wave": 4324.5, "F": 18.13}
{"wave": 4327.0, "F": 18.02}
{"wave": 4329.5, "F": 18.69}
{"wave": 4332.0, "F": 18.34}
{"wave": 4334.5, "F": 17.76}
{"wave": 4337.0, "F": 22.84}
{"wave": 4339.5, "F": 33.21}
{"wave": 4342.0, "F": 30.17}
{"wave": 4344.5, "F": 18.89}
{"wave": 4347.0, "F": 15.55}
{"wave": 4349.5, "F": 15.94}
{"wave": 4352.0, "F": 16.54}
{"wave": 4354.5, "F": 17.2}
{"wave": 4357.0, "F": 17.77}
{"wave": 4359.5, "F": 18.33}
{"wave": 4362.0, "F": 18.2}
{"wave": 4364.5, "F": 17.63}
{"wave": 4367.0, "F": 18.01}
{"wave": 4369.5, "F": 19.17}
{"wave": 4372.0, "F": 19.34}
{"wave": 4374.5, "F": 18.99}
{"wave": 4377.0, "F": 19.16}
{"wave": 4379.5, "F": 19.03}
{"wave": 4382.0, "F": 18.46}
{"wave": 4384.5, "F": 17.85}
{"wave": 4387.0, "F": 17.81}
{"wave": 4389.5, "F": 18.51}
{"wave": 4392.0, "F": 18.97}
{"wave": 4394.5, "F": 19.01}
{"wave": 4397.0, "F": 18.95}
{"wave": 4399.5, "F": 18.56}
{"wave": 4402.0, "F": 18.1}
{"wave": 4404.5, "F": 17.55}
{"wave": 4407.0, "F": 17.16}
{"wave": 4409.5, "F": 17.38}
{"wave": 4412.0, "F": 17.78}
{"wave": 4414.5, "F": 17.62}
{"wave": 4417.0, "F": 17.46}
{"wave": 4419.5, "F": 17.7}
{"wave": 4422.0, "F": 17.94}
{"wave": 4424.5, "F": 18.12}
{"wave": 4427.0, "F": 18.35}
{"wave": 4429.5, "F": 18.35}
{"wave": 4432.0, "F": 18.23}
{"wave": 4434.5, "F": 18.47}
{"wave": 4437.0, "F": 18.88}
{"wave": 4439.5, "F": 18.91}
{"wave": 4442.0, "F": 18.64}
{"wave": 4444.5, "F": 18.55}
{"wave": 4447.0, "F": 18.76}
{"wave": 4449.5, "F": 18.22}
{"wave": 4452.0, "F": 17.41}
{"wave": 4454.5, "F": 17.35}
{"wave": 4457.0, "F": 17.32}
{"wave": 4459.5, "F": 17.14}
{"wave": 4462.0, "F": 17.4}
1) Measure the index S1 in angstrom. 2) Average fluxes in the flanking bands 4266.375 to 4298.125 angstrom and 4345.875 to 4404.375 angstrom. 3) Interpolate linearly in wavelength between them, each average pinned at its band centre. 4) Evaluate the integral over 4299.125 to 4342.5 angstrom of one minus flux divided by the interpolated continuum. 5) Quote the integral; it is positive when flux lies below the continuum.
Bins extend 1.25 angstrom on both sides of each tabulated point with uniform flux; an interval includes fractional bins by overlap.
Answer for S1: -2.6 angstrom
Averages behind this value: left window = 19.2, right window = 18.1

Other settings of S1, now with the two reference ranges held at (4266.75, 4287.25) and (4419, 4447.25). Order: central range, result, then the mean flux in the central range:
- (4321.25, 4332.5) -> 0.5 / 18.4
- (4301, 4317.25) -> 1.2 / 17.9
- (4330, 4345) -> -3.5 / 23.5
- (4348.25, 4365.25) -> 1.4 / 17.4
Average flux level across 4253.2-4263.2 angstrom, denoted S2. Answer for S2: 19.6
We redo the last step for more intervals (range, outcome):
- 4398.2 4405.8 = 18.1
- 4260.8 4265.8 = 19.5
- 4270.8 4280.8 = 19.5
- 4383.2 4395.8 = 18.4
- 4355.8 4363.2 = 18.1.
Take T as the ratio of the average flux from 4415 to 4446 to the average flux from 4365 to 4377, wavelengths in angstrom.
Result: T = 0.97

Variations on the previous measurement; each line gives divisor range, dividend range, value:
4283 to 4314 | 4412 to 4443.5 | 1.00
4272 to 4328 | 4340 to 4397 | 1.01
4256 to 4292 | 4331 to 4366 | 1.02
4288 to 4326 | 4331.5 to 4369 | 1.08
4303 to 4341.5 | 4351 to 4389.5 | 0.93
